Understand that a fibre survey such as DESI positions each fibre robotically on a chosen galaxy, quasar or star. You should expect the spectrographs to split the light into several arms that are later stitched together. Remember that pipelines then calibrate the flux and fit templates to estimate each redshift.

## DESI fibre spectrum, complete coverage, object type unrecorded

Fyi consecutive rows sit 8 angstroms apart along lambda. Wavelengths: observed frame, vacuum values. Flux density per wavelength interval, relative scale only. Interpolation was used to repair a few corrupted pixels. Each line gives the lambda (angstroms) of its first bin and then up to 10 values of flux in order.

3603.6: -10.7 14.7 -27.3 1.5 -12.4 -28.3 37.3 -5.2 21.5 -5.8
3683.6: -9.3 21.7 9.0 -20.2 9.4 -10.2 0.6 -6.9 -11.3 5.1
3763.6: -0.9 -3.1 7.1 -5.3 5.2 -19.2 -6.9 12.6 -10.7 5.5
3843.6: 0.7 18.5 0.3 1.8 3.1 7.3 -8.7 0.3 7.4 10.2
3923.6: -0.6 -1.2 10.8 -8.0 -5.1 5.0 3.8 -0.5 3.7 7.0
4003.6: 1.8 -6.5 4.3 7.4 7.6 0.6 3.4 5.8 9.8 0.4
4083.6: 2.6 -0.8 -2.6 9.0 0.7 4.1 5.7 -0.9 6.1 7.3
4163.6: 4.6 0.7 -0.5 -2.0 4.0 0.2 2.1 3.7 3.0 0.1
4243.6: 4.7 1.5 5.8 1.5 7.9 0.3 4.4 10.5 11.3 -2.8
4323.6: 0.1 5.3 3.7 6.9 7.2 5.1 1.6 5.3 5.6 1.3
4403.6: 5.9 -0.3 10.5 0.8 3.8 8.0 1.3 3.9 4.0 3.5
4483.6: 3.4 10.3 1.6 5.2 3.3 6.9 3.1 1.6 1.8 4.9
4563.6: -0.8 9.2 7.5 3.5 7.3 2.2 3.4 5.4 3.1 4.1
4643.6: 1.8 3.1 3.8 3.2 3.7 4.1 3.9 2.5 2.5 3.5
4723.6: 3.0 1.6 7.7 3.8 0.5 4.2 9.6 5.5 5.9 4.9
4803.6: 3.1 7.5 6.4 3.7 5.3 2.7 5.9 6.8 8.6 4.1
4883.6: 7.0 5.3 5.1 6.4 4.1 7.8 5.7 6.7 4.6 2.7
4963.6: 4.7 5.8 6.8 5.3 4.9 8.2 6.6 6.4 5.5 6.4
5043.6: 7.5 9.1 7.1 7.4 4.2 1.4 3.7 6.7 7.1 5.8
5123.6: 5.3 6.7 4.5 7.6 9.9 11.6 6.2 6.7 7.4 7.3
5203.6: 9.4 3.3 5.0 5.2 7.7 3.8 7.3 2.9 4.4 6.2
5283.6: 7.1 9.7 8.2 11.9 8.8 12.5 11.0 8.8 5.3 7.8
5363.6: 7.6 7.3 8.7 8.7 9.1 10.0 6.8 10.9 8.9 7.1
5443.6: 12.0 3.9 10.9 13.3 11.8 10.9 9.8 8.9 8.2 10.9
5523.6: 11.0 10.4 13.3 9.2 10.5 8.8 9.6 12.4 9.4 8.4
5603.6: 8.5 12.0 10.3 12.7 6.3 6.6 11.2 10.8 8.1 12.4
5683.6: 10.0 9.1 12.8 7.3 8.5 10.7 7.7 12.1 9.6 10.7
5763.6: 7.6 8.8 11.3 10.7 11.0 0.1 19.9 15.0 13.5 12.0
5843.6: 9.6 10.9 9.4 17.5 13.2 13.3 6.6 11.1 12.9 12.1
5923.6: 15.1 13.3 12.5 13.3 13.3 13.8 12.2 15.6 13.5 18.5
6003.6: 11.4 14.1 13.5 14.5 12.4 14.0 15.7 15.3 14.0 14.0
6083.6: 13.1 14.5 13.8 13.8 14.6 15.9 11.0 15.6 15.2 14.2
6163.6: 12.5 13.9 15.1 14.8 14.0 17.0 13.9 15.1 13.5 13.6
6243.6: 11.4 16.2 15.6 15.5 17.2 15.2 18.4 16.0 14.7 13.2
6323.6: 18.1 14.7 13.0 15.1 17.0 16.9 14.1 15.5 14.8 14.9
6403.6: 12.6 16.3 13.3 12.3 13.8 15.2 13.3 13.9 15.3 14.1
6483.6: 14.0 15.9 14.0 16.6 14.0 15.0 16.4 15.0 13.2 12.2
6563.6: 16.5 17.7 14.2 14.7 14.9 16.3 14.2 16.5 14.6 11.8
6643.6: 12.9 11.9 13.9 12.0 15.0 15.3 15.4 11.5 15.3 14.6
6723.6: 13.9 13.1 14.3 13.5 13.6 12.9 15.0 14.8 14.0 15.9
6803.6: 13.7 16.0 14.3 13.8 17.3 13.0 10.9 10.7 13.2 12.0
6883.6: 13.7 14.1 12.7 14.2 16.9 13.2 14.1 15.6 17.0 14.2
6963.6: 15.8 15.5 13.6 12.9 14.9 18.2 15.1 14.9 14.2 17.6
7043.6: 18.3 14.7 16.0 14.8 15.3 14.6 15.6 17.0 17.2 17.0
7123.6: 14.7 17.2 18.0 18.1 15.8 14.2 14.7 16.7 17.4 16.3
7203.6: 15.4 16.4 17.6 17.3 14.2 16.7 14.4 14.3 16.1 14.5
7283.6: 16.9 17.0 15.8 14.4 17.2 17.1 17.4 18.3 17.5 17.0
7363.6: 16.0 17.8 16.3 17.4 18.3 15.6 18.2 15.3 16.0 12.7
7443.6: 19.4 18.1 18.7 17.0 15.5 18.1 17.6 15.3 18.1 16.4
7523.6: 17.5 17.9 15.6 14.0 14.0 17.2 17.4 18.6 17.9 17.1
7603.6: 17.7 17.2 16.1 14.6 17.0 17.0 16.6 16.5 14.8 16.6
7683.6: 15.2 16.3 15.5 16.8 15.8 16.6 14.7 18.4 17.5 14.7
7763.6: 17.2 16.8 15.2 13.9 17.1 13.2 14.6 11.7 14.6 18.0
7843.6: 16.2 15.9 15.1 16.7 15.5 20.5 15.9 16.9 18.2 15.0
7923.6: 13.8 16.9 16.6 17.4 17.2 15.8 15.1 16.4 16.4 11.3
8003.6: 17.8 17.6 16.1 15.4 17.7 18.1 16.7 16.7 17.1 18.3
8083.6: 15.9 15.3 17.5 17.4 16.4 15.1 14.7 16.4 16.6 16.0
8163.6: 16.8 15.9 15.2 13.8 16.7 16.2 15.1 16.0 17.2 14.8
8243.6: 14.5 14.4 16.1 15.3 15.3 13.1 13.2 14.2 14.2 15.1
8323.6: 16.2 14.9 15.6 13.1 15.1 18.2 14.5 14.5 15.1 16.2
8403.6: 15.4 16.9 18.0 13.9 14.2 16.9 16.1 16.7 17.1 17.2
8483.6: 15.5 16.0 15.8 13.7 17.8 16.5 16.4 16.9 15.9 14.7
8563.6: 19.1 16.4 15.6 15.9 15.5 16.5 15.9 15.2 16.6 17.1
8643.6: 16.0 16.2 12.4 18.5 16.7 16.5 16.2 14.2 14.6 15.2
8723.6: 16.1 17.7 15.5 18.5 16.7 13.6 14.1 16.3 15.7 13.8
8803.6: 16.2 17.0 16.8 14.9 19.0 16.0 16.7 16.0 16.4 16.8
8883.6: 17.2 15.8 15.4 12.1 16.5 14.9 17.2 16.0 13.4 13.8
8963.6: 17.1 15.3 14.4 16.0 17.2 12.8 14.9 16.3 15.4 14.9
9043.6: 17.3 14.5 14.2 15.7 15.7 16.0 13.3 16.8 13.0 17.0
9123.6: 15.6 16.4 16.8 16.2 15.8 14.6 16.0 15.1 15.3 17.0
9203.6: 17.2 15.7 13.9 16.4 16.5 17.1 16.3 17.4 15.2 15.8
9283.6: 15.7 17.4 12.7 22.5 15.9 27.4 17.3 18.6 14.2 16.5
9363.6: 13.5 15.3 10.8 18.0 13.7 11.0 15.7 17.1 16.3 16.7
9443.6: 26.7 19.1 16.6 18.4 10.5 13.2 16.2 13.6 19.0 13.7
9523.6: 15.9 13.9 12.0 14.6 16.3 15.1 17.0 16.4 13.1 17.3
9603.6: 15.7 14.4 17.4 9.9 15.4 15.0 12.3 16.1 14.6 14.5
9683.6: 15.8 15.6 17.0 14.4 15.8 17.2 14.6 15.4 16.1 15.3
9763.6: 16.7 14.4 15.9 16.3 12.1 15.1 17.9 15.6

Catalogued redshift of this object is 0.33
